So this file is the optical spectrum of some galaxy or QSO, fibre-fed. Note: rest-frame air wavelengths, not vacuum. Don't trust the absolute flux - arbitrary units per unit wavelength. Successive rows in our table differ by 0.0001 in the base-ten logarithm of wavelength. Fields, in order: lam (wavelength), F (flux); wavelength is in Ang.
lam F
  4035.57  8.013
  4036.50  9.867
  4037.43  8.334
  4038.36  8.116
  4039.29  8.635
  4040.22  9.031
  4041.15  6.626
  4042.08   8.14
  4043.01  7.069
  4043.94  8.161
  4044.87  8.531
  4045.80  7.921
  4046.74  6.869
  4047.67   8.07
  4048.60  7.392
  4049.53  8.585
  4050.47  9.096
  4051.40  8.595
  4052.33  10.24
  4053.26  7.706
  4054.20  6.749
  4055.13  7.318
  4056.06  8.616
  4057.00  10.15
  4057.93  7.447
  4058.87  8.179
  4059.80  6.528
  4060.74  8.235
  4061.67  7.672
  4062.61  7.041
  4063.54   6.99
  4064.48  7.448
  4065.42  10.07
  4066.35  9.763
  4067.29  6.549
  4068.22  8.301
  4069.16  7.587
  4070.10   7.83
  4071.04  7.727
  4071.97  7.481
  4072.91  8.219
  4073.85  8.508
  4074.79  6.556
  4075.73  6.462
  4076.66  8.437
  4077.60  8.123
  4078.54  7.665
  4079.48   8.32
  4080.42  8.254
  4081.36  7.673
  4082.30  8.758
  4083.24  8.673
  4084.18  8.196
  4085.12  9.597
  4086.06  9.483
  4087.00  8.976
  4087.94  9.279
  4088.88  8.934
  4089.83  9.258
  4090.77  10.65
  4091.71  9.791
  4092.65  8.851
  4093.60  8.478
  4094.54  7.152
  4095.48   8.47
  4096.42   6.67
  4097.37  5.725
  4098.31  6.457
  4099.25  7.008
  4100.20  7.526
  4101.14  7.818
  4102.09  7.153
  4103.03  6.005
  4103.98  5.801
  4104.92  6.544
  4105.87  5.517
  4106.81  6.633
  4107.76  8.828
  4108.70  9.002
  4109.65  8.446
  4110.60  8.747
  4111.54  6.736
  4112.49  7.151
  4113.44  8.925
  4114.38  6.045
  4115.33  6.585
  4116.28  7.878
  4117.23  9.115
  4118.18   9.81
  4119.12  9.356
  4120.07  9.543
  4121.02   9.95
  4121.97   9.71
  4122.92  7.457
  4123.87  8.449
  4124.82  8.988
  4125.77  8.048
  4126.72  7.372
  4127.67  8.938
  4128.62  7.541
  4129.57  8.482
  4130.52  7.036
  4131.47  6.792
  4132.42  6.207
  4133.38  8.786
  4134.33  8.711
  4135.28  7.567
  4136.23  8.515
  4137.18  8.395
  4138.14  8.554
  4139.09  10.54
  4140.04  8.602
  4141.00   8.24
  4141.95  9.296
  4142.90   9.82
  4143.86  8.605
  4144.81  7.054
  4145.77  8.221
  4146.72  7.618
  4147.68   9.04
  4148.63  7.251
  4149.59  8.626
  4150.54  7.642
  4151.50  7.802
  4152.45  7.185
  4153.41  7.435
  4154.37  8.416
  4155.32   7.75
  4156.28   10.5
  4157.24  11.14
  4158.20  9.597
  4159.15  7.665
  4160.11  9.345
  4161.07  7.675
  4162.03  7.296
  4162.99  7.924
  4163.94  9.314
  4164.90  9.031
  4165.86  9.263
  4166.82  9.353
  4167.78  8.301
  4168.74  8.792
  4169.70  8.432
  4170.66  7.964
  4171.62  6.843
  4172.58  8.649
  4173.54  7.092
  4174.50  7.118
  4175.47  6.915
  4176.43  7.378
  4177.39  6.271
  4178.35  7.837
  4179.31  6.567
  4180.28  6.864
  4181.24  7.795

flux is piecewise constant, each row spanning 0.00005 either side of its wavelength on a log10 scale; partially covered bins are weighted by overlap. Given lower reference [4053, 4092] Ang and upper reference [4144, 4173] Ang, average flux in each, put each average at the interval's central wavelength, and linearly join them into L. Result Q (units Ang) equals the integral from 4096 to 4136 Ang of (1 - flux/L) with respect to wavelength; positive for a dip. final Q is 2.7 Ang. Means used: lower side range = 8.22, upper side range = 8.37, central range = 7.75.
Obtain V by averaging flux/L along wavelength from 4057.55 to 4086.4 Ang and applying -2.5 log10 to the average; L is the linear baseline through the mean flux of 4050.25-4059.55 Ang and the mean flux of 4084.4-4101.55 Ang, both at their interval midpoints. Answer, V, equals 0.05 mag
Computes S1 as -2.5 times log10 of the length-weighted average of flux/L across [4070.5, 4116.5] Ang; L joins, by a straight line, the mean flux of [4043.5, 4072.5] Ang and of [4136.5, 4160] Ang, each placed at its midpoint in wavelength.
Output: 0.05 mag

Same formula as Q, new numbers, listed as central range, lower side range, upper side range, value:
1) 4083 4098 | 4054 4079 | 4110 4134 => -1.2 Ang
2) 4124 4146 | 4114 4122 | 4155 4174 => 0.9 Ang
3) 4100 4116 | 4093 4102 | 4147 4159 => 0.5 Ang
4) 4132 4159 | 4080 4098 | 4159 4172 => -0.1 Ang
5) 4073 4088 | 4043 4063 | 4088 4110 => -0.9 Ang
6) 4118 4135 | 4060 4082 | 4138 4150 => 0.1 Ang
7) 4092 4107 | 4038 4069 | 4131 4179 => 2.0 Ang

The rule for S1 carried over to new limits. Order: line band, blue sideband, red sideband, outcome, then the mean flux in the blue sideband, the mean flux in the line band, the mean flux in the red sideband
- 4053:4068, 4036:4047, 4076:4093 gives 0.07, 8.13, 7.91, 8.81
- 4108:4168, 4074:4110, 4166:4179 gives -0.07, 7.93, 8.39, 7.79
